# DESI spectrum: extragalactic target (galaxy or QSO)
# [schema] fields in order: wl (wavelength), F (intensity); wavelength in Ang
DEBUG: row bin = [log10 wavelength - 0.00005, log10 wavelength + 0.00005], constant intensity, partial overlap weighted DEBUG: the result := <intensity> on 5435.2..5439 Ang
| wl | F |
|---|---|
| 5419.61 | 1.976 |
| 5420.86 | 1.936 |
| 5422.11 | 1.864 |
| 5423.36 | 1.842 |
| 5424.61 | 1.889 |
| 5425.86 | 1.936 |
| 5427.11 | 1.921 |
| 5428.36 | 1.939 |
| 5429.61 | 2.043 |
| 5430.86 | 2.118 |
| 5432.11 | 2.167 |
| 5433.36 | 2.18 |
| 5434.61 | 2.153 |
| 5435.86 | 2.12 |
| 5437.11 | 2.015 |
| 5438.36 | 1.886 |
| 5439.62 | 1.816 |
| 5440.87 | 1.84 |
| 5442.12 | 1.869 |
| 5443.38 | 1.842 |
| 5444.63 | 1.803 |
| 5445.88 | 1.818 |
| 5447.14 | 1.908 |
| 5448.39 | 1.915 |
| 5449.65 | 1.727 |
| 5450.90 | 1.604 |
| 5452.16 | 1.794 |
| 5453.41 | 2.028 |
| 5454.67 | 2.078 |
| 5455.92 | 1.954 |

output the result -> 2.01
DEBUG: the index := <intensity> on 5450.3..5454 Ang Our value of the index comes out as 1.81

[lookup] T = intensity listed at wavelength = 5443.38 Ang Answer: 1.842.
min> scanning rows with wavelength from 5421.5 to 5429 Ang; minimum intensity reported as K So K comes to 1.842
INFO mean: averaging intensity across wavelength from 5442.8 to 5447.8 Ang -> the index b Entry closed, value 1.85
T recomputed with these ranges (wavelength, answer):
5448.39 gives 1.915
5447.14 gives 1.908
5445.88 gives 1.818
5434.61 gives 2.153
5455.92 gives 1.954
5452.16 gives 1.794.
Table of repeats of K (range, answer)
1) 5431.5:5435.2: 2.153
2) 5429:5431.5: 2.043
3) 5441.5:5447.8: 1.803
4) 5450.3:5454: 1.604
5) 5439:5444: 1.816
